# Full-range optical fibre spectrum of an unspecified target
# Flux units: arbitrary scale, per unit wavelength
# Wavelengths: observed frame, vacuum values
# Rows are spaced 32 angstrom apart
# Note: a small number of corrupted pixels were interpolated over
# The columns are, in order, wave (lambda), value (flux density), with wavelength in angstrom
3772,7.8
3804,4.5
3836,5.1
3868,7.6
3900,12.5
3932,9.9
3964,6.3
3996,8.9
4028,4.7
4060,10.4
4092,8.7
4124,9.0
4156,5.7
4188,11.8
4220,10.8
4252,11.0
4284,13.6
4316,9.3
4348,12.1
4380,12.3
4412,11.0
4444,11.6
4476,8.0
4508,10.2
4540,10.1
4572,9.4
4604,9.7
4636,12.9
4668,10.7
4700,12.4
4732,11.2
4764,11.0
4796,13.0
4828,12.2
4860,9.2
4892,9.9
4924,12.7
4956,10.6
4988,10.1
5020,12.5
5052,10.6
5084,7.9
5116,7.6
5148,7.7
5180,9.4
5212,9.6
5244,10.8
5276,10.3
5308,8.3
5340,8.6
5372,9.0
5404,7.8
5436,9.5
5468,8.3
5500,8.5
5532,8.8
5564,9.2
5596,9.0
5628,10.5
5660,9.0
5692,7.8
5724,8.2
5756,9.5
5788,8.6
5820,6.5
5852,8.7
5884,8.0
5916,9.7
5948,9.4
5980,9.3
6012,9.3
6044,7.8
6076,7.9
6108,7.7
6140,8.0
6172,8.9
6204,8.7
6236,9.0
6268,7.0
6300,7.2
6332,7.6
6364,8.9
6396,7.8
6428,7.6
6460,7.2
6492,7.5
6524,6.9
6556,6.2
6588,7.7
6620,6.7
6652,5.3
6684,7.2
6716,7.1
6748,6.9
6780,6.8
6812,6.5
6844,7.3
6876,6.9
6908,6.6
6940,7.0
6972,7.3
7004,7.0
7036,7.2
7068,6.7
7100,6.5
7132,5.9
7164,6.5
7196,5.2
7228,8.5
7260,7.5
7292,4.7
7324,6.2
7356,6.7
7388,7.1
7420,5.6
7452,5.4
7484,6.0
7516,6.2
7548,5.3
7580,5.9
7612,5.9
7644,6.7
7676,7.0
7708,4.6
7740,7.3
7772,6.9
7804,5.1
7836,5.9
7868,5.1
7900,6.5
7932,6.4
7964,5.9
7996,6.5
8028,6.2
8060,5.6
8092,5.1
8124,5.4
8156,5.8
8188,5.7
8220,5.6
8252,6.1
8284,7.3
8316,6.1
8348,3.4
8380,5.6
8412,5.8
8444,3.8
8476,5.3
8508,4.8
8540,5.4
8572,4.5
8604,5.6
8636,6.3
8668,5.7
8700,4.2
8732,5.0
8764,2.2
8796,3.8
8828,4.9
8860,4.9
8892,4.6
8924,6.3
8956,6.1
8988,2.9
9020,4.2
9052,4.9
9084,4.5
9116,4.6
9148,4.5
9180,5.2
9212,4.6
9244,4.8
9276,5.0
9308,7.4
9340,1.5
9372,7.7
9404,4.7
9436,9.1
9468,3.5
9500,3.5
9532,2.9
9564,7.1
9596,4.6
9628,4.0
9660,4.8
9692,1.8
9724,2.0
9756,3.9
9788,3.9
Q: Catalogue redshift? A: 0.050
